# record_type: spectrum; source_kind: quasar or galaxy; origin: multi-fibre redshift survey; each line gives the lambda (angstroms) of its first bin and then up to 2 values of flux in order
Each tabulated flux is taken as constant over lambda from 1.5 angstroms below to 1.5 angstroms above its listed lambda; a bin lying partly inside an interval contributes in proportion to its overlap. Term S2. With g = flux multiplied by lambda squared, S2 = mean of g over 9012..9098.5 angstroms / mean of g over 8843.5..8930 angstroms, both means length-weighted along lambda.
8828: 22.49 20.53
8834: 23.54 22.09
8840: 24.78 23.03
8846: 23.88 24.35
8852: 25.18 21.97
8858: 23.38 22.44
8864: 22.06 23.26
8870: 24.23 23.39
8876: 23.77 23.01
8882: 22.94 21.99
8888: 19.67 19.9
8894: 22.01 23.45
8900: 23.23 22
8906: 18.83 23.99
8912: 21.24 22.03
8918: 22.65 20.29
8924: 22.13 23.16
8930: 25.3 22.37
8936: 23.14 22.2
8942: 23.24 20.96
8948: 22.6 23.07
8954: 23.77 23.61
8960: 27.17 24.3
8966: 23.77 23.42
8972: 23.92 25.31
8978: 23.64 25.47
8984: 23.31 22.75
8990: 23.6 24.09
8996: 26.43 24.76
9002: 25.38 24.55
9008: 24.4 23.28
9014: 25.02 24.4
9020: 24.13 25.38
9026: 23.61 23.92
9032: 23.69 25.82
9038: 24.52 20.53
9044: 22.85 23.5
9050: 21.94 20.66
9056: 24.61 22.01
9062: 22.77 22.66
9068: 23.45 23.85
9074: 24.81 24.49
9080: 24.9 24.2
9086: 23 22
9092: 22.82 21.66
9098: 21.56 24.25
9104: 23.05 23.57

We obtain 1.08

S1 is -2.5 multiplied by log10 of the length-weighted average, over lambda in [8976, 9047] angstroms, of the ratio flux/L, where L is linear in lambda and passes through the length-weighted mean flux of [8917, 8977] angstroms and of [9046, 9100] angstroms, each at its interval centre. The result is -0.04 mag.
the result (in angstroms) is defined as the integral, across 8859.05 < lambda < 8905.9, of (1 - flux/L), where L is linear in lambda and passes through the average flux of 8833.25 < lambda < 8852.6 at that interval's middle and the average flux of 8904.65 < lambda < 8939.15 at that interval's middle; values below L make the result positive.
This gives 1.3 angstroms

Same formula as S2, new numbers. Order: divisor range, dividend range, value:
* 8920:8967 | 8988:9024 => 1.07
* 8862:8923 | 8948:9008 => 1.12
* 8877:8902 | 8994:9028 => 1.15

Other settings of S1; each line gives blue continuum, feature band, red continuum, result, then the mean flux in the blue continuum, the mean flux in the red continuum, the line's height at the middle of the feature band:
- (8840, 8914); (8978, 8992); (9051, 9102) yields -0.04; 22.7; 23.1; 22.9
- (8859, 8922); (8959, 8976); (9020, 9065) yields -0.08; 22.2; 23.3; 22.8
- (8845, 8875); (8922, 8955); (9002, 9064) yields 0.03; 23.4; 23.6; 23.5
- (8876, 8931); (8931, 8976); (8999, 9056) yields -0.03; 22.1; 23.8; 22.8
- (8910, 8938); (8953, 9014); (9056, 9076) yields -0.07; 22.5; 23.4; 22.9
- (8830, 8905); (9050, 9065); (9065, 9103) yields 0.04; 22.8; 23.4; 23.3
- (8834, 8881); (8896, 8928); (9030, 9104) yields 0.06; 23.4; 23.2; 23.3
